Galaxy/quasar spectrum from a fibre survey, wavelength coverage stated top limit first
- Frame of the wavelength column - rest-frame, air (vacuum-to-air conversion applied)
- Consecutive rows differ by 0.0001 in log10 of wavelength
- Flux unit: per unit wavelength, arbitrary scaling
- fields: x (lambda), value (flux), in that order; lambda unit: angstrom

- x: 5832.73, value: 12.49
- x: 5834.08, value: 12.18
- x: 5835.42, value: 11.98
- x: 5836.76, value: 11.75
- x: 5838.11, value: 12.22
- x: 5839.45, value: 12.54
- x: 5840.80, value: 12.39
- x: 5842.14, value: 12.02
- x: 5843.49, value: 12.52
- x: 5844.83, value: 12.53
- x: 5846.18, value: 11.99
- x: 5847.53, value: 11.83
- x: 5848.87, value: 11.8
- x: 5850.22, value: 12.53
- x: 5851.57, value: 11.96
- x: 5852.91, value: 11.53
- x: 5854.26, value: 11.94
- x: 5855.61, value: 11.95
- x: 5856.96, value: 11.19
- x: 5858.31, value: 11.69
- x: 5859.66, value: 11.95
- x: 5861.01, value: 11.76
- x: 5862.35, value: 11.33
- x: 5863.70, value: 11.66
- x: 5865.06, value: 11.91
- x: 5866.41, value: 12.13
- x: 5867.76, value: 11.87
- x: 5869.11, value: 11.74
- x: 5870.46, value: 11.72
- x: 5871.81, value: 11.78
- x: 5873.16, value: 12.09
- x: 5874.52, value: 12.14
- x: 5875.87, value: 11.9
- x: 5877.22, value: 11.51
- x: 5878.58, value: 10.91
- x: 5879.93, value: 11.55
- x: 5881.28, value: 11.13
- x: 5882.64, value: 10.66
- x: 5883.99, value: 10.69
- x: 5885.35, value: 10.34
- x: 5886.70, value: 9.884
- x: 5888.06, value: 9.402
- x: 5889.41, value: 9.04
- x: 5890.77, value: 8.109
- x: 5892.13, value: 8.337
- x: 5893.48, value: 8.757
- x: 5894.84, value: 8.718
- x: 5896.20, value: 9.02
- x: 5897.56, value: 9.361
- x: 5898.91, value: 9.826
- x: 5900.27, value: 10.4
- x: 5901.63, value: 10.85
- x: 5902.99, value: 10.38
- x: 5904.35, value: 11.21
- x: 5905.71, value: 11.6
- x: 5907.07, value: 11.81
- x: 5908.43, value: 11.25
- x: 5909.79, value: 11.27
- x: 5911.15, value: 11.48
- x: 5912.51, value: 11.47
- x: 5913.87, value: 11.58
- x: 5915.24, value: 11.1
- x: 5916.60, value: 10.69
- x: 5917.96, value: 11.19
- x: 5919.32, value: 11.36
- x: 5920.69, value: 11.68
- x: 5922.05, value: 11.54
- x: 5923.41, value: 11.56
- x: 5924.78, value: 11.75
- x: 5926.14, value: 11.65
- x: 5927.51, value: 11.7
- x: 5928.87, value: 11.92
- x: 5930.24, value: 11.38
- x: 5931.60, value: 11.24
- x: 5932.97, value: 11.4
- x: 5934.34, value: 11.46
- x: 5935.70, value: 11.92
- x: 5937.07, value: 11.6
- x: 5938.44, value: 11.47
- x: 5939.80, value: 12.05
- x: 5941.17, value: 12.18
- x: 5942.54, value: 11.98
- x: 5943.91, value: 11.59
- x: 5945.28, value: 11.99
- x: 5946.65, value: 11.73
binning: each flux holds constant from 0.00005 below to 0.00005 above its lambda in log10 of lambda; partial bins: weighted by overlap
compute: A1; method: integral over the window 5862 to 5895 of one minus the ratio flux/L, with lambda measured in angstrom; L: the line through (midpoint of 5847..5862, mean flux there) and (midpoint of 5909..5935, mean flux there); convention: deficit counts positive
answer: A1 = 2.5 angstrom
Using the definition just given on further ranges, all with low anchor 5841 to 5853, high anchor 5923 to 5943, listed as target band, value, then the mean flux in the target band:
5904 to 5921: 0.6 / 11.4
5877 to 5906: 4.5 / 10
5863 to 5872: 0.1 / 11.8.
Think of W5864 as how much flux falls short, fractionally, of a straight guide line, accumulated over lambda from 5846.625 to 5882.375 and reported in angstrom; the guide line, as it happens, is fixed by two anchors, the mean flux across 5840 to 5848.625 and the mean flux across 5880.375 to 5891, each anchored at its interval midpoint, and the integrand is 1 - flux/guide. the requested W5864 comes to -2.01 angstrom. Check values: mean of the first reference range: 12.2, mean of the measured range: 11.7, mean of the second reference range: 10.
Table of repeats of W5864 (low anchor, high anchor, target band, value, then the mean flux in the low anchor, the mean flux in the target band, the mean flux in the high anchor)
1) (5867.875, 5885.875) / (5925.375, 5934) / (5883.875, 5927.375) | 3.5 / 11.4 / 10.6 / 11.5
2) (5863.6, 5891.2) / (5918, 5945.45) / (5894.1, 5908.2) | 1.2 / 11.1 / 10.3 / 11.7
